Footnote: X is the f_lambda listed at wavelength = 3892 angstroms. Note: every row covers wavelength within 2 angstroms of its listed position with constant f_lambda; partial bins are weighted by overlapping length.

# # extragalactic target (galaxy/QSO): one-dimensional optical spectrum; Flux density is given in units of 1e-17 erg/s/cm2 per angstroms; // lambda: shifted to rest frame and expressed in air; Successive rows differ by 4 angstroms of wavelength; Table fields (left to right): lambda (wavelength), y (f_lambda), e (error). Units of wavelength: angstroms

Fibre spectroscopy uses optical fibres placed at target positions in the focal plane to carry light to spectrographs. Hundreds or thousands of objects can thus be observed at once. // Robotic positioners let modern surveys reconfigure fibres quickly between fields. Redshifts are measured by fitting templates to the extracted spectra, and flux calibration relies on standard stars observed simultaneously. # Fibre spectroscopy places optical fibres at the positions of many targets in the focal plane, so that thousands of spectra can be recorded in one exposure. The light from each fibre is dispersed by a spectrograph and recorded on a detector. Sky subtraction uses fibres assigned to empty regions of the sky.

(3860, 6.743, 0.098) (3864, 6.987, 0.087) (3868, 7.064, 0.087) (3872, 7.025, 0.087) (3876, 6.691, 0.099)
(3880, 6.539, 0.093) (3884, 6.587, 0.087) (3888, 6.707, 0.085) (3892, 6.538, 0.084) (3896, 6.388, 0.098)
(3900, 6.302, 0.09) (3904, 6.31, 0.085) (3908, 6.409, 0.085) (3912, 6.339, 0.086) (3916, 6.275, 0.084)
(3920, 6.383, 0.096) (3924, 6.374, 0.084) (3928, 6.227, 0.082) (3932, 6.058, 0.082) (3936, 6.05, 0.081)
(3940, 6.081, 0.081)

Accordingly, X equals 6.538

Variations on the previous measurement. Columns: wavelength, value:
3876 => 6.691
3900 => 6.302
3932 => 6.058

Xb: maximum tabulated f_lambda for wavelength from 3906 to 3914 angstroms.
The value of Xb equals 6.409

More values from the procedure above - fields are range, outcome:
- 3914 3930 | 6.383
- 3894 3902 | 6.388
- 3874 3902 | 6.707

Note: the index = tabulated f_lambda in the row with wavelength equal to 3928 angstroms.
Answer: 6.227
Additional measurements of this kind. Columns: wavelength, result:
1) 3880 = 6.539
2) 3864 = 6.987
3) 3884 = 6.587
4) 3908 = 6.409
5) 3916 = 6.275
